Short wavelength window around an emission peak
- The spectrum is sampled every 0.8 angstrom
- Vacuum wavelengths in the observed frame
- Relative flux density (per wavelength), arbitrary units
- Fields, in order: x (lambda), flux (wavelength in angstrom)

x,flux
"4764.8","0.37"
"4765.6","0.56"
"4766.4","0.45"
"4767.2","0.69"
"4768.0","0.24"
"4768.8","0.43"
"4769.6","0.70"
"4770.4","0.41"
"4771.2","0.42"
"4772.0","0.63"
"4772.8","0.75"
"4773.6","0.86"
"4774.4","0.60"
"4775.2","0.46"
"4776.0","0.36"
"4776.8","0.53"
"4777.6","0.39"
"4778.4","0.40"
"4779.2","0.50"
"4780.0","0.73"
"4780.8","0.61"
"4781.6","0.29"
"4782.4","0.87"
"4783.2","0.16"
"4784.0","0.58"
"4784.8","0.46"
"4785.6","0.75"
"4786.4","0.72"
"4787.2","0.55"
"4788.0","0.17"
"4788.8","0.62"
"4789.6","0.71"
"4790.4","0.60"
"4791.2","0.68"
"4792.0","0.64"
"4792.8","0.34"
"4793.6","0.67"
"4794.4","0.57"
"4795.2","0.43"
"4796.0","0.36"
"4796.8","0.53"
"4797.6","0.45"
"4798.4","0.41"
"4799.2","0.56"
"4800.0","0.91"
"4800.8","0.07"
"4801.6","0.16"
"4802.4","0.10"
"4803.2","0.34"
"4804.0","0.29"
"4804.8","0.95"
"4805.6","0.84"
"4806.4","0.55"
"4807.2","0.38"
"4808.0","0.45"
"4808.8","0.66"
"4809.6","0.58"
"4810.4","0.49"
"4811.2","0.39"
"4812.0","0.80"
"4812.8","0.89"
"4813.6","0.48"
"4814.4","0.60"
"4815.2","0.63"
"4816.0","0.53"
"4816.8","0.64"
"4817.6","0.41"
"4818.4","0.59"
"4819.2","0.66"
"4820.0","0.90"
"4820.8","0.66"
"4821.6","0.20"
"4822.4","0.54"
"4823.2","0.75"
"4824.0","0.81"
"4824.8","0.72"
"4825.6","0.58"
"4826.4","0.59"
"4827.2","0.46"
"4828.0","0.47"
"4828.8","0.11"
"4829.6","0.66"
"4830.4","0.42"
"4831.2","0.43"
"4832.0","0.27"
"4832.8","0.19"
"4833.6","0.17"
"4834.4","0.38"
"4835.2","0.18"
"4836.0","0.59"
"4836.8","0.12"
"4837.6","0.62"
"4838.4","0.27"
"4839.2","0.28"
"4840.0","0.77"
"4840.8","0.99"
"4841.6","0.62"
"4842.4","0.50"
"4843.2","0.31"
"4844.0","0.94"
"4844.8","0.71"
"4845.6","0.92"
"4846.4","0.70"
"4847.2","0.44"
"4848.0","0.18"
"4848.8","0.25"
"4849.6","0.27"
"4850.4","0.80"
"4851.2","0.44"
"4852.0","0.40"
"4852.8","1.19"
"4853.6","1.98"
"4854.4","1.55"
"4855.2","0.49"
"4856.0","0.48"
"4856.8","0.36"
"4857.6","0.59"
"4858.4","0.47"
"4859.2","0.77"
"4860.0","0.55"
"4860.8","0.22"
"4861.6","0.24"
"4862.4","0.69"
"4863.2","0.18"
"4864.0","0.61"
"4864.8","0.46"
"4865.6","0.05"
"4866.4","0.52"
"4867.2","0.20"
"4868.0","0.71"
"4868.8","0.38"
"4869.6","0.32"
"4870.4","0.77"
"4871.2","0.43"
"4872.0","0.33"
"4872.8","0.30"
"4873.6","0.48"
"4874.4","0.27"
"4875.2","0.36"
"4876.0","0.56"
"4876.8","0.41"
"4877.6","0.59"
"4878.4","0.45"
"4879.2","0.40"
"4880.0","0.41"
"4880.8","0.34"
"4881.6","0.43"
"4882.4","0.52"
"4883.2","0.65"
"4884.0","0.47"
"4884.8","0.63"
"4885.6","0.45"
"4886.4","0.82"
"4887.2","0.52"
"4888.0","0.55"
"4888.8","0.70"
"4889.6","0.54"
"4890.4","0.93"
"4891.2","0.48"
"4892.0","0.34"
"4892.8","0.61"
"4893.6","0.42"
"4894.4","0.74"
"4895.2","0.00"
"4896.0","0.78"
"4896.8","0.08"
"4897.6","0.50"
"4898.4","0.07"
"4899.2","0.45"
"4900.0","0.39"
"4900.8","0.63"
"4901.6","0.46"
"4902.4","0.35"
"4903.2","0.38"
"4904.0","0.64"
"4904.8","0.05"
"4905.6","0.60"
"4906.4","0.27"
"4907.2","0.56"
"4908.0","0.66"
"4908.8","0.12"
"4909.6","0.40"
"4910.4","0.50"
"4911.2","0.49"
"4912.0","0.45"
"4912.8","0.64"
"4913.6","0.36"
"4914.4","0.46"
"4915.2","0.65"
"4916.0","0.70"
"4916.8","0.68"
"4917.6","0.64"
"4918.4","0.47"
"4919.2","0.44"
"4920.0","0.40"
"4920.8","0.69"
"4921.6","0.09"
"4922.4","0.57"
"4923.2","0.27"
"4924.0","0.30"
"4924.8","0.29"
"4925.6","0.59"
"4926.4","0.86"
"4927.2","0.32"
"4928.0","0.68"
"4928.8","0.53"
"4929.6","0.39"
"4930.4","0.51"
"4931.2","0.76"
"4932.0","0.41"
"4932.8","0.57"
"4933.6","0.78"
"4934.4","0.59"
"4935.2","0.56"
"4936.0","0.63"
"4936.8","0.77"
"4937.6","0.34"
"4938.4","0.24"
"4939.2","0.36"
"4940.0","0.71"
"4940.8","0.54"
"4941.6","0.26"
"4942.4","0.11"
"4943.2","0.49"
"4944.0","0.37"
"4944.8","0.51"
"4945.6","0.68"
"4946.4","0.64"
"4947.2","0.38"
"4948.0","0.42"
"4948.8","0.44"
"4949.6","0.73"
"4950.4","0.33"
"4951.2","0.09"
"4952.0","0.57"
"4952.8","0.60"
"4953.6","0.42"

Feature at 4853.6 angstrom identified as H-gamma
